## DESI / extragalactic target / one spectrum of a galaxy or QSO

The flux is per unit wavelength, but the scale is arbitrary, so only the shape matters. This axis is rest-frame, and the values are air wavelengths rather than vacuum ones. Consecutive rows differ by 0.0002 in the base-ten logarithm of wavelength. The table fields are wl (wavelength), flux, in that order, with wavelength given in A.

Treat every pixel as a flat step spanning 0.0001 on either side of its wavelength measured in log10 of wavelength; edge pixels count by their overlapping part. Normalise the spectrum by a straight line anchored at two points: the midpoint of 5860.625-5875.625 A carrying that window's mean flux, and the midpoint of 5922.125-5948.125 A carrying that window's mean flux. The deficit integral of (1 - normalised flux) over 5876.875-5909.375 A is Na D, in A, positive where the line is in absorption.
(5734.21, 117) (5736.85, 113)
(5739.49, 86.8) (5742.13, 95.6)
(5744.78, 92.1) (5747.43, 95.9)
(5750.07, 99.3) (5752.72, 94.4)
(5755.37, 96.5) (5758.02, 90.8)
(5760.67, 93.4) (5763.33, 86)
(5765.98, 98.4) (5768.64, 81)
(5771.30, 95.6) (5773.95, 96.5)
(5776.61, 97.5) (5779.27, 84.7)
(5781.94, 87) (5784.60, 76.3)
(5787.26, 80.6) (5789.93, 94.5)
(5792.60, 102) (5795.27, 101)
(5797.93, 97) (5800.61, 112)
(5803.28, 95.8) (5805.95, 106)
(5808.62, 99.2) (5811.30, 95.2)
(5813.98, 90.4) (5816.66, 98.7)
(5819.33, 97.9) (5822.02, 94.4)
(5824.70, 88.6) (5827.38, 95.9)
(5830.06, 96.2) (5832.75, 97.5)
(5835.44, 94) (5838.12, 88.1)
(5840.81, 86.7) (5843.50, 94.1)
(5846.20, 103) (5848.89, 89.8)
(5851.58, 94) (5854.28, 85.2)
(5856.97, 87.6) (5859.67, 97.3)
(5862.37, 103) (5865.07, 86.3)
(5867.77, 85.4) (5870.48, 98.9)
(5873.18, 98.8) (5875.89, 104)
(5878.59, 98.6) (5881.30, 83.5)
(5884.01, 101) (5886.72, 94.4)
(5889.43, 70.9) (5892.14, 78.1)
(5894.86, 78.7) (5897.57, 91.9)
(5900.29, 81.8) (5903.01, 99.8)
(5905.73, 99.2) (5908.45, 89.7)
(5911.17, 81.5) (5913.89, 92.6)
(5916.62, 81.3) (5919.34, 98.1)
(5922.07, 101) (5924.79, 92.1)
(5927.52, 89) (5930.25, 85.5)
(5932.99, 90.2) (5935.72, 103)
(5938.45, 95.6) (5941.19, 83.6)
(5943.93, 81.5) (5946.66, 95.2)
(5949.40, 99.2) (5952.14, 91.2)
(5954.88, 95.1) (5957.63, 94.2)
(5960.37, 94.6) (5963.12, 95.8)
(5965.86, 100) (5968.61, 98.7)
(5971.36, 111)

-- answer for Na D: 1.6 A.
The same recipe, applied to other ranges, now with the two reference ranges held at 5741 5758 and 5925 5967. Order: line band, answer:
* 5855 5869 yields 0.3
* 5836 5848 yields 0.2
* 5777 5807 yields 0.1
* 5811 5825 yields 0.0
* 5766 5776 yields 0.3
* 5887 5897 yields 1.5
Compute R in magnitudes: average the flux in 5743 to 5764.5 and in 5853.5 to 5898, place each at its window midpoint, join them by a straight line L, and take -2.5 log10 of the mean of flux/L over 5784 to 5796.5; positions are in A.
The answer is 0.01 mag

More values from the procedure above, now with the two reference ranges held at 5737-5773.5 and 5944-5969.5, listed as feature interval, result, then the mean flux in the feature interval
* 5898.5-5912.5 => 0.05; 90.4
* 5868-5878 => -0.05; 98.7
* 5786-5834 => -0.03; 96.8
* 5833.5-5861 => 0.03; 92.1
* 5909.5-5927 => 0.05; 91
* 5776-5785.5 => 0.09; 86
